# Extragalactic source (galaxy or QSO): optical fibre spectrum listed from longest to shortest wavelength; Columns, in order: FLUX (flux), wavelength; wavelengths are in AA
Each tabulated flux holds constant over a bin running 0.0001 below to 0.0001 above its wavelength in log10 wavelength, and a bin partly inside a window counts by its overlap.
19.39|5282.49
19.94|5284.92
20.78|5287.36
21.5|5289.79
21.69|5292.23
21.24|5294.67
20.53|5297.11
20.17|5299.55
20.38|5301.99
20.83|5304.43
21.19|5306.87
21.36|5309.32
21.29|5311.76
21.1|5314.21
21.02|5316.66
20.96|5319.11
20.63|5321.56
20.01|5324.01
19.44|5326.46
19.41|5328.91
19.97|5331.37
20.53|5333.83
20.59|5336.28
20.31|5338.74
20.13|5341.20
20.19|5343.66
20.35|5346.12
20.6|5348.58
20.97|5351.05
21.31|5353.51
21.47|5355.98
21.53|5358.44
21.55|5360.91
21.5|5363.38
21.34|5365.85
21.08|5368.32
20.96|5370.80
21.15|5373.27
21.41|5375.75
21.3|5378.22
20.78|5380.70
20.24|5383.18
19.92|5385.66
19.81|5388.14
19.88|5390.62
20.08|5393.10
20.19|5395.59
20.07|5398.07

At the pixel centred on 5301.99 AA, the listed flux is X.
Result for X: 20.38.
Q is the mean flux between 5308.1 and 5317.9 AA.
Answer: 21.2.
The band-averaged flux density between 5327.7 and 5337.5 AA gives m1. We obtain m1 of 20.1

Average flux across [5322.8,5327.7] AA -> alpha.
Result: 19.7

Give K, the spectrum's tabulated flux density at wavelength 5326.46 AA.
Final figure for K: 19.44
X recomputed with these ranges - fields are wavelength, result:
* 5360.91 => 21.55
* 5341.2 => 20.13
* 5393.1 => 20.08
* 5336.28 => 20.59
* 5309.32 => 21.36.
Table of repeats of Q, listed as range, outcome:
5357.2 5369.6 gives 21.4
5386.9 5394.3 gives 19.9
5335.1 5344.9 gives 20.3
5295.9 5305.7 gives 20.5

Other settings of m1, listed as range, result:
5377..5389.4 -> 20.4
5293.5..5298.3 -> 20.9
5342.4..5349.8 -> 20.4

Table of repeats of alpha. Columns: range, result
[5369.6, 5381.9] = 21.1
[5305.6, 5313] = 21.3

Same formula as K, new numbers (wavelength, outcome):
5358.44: 21.53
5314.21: 21.1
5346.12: 20.35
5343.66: 20.19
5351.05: 20.97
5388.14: 19.81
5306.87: 21.19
